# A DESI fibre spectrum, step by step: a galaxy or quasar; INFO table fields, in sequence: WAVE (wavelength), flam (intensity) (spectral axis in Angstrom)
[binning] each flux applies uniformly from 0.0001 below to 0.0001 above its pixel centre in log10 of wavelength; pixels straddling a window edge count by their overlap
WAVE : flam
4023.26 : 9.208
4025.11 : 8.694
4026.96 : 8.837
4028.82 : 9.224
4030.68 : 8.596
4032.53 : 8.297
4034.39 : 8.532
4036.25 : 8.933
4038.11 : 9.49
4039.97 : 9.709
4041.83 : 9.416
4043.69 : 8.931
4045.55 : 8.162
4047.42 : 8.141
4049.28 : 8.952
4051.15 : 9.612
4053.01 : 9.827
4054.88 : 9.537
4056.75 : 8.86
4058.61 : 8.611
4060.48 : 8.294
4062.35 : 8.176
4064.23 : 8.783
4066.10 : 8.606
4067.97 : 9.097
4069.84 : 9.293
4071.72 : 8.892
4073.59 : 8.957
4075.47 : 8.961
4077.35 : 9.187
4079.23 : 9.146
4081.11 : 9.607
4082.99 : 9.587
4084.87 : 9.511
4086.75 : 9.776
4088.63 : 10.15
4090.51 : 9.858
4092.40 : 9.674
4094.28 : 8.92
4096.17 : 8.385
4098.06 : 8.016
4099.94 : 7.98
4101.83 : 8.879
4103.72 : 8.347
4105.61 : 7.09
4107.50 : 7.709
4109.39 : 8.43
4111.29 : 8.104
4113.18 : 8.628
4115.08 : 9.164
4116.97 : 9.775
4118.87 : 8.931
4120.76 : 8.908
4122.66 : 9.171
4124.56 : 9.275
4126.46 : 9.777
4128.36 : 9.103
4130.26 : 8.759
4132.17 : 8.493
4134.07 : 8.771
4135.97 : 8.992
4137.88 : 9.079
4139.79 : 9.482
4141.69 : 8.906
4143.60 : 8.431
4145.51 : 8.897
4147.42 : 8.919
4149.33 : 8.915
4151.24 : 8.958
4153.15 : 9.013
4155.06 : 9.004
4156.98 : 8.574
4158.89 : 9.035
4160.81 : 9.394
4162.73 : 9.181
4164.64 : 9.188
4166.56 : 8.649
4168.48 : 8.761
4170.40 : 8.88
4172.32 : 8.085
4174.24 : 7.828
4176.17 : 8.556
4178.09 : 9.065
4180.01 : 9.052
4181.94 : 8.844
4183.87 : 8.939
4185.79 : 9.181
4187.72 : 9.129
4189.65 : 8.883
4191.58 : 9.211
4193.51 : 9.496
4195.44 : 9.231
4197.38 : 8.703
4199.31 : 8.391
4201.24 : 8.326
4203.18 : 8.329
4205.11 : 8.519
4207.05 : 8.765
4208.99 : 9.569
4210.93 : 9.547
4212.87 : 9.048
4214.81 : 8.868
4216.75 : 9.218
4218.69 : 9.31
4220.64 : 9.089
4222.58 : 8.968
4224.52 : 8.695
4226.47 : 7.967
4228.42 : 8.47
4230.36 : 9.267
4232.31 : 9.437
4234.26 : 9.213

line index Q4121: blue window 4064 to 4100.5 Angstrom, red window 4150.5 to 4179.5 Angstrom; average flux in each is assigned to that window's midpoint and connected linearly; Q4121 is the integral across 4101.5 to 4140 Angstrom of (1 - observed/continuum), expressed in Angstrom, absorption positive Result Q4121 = 0.8 Angstrom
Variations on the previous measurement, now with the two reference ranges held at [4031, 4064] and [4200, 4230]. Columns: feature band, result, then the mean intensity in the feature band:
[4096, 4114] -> 1.50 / 8.14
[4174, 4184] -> 0.12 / 8.75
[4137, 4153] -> -0.14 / 8.95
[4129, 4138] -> 0.07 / 8.8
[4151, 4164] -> -0.24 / 9.03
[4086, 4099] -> -0.52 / 9.25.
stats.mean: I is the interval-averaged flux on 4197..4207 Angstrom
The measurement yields 8.47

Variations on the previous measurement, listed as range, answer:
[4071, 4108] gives 8.95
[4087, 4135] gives 8.83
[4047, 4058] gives 9.19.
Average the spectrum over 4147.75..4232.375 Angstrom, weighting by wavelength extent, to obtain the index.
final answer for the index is 8.89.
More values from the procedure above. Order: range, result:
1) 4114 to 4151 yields 9.04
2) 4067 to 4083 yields 9.17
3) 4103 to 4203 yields 8.84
